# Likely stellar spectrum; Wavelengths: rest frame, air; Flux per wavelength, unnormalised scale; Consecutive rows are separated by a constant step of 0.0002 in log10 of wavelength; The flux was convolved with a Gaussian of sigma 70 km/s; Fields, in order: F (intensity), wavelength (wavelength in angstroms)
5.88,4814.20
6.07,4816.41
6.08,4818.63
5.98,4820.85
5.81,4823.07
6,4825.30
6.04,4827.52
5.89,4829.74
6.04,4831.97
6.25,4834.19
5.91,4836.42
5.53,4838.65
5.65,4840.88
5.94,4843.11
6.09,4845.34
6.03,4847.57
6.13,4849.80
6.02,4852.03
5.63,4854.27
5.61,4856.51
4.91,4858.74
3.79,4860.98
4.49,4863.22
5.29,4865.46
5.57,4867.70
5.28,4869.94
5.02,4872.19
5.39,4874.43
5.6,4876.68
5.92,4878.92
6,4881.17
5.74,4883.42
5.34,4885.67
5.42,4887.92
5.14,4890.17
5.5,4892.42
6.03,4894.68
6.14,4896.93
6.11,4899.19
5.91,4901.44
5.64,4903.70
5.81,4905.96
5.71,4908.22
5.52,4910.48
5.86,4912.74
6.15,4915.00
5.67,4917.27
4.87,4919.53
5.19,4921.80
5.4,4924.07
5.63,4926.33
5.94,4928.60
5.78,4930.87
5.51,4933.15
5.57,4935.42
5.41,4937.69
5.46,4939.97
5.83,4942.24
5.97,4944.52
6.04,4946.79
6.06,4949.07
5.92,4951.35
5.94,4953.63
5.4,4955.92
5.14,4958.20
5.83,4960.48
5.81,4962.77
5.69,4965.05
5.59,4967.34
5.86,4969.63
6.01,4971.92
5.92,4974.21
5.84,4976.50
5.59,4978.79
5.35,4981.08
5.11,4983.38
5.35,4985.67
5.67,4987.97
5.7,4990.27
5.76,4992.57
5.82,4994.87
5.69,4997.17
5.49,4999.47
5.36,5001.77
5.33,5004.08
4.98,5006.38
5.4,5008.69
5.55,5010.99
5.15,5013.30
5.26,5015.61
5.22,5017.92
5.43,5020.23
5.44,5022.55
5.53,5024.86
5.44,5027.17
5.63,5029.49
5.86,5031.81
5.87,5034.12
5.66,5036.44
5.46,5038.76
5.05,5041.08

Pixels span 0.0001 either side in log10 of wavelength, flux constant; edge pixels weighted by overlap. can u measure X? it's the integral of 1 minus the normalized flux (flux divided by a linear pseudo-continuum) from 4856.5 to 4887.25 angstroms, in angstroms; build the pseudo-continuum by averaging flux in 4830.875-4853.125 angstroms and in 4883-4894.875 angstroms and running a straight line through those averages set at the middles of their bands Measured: 2.0 angstroms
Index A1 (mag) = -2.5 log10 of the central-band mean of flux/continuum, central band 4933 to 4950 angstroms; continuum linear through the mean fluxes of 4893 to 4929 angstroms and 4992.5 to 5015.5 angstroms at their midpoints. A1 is -0.02 mag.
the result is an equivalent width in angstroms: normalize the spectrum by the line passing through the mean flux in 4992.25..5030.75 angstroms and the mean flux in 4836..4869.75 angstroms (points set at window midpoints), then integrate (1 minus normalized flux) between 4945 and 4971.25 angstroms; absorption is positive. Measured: -1.5 angstroms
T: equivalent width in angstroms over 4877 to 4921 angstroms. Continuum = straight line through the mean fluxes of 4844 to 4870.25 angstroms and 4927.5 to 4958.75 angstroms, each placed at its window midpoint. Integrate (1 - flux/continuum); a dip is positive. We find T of -1.1 angstroms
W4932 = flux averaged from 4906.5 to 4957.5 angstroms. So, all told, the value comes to 5.67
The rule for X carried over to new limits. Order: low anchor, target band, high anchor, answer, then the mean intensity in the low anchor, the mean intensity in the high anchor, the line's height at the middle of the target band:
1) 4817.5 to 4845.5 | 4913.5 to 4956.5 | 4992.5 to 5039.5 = 0.04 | 5.93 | 5.49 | 5.68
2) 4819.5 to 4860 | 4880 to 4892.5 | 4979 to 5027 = 0.45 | 5.85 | 5.43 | 5.73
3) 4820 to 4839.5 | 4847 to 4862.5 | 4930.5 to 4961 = 1.29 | 5.94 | 5.7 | 5.89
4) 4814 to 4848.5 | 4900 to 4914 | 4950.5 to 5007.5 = 0.05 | 5.95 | 5.6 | 5.77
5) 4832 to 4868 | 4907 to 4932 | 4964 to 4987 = -0.04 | 5.57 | 5.63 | 5.6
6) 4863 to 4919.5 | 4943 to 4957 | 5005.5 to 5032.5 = -0.94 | 5.61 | 5.4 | 5.52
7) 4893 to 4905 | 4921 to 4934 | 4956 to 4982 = 0.56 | 5.94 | 5.69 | 5.84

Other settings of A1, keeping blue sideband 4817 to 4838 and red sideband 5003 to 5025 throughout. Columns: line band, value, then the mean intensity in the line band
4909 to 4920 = 0.00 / 5.66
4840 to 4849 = 0.00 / 5.95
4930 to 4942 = 0.01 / 5.56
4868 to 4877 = 0.10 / 5.32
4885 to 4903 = 0.01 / 5.71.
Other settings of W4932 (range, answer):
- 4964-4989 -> 5.63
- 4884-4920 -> 5.69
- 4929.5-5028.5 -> 5.59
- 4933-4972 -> 5.72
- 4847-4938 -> 5.55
